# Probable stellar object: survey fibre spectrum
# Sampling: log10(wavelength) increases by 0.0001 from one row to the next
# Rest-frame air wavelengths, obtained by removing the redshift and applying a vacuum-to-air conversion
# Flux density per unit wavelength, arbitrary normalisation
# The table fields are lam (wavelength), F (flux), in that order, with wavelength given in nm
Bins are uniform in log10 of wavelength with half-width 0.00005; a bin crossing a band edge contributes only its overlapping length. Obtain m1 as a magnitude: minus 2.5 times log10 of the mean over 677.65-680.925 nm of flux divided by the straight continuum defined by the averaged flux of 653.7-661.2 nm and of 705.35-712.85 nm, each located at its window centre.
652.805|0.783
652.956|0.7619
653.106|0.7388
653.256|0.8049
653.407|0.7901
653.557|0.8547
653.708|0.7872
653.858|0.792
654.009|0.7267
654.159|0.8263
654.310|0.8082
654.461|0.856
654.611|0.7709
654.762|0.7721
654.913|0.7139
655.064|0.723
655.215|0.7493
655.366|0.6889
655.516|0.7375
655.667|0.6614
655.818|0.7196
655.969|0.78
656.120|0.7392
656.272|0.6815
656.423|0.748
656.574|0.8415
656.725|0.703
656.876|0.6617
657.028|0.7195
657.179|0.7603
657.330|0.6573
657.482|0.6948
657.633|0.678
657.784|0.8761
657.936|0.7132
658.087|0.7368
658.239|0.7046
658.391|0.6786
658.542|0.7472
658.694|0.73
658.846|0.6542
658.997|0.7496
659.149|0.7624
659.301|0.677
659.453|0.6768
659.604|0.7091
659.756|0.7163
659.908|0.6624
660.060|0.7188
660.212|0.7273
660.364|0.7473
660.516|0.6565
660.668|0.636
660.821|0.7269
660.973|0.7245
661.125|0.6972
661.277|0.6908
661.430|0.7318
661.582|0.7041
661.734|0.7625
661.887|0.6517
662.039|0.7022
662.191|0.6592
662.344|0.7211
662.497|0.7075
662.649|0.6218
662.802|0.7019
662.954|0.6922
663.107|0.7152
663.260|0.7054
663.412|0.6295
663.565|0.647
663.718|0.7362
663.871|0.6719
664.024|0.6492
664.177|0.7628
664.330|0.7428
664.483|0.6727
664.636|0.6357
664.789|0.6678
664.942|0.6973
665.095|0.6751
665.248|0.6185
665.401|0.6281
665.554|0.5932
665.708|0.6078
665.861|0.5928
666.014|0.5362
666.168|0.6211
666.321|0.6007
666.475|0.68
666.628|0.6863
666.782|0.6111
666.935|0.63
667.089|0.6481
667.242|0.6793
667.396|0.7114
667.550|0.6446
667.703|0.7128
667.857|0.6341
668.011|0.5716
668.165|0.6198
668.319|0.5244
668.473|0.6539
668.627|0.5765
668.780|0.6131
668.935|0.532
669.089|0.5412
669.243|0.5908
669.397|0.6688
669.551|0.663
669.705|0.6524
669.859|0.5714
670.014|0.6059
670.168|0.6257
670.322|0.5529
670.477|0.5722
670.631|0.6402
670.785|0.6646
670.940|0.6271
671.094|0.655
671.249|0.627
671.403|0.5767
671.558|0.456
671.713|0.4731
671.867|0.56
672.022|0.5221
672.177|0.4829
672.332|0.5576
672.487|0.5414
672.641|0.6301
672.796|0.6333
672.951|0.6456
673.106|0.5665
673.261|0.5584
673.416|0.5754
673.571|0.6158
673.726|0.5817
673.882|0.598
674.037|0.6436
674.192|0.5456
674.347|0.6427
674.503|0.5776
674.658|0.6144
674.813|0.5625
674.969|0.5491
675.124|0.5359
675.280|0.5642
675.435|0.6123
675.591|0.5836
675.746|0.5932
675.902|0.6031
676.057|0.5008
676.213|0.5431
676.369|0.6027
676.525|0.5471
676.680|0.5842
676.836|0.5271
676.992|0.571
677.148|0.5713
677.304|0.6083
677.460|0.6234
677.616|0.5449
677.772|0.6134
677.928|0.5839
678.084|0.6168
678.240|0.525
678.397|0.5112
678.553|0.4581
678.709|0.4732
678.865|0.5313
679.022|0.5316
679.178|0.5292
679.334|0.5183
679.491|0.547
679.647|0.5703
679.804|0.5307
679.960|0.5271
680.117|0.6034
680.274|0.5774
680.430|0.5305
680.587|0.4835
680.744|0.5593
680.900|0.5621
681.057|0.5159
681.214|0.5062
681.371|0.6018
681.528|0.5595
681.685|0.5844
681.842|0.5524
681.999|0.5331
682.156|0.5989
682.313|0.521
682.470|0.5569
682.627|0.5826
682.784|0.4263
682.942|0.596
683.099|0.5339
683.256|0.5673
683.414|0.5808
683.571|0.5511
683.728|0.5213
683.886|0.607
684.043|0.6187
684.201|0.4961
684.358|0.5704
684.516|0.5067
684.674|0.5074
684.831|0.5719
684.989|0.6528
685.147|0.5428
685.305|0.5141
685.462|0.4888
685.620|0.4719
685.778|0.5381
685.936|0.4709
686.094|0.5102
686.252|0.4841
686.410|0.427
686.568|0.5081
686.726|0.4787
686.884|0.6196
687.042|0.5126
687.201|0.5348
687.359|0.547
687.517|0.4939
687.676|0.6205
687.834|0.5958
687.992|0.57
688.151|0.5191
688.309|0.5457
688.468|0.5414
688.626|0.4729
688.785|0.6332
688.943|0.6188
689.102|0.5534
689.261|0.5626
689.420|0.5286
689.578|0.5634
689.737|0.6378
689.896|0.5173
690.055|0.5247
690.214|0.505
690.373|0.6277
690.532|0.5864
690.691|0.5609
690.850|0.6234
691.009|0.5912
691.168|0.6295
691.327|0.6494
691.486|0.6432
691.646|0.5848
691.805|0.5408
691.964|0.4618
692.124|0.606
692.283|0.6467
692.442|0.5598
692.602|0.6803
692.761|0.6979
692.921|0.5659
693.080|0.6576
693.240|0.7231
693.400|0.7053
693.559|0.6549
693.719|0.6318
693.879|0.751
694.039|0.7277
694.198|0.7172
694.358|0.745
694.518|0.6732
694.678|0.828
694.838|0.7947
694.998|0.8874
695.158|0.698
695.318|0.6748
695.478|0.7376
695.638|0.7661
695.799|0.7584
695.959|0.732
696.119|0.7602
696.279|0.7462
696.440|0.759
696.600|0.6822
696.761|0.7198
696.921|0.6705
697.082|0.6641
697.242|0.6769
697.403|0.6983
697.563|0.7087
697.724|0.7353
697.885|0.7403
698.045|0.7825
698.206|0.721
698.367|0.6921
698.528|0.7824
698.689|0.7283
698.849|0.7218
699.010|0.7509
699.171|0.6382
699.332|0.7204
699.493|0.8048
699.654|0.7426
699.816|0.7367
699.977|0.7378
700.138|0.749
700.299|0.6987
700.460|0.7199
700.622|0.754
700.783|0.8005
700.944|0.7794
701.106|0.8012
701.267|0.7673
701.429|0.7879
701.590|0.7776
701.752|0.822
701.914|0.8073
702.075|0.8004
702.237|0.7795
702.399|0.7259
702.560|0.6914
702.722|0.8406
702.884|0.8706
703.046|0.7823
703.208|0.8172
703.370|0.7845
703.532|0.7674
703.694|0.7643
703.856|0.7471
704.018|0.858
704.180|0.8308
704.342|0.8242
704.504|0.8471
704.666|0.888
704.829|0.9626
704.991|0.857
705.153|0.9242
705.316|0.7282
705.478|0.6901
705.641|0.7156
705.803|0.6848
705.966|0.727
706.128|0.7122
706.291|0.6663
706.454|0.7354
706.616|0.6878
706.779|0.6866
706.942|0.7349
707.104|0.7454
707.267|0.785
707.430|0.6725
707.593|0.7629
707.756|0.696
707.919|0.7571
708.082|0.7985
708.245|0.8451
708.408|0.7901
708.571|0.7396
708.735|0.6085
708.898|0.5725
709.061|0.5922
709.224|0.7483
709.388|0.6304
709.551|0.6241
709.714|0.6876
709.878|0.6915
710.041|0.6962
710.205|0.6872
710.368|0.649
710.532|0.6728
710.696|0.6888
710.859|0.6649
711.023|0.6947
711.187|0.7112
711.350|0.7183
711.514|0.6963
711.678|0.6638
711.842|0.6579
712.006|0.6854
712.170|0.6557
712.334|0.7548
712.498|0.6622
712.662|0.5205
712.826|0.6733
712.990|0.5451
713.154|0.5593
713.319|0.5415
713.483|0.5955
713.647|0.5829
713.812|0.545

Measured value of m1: 0.30 mag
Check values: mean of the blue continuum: 0.728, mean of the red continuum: 0.695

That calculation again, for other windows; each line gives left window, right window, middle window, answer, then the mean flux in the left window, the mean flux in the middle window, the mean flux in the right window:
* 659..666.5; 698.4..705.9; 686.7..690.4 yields 0.32 mag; 0.68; 0.555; 0.778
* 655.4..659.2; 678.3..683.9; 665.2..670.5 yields 0.05 mag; 0.725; 0.617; 0.542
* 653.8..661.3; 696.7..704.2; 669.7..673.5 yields 0.26 mag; 0.727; 0.582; 0.755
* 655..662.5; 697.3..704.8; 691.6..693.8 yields 0.21 mag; 0.714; 0.623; 0.769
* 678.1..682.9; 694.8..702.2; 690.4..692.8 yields 0.11 mag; 0.538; 0.603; 0.744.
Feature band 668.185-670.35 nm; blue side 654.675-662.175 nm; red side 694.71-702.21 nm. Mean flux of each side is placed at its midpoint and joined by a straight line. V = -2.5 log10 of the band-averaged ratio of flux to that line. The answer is 0.20 mag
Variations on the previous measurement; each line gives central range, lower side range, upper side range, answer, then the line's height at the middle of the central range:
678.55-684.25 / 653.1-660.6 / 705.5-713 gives 0.29 mag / 0.716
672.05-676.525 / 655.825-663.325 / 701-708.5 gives 0.25 mag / 0.733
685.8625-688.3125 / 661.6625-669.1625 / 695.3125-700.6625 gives 0.31 mag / 0.702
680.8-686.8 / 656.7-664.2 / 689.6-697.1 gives 0.25 mag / 0.676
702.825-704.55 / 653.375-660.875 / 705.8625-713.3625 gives -0.17 mag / 0.691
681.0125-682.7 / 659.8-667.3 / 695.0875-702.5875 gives 0.26 mag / 0.708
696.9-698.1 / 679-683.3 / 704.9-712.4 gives -0.11 mag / 0.643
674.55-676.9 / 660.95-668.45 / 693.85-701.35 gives 0.21 mag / 0.688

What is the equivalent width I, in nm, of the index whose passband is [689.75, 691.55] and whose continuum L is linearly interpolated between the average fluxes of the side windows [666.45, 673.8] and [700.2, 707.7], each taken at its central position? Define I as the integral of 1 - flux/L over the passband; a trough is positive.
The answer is 0.30 nm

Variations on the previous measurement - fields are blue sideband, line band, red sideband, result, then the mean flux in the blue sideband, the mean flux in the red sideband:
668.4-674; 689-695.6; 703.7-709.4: 0.44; 0.589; 0.752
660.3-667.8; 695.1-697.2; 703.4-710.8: 0.00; 0.672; 0.737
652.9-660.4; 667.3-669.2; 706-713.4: 0.30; 0.739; 0.684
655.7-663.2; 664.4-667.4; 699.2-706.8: 0.34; 0.711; 0.774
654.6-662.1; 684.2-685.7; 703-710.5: 0.40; 0.717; 0.743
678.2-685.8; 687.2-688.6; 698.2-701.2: 0.13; 0.542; 0.742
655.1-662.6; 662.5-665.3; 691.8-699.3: 0.12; 0.714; 0.704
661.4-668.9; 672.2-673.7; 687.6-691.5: 0.10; 0.657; 0.576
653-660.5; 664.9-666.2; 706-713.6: 0.20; 0.738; 0.682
